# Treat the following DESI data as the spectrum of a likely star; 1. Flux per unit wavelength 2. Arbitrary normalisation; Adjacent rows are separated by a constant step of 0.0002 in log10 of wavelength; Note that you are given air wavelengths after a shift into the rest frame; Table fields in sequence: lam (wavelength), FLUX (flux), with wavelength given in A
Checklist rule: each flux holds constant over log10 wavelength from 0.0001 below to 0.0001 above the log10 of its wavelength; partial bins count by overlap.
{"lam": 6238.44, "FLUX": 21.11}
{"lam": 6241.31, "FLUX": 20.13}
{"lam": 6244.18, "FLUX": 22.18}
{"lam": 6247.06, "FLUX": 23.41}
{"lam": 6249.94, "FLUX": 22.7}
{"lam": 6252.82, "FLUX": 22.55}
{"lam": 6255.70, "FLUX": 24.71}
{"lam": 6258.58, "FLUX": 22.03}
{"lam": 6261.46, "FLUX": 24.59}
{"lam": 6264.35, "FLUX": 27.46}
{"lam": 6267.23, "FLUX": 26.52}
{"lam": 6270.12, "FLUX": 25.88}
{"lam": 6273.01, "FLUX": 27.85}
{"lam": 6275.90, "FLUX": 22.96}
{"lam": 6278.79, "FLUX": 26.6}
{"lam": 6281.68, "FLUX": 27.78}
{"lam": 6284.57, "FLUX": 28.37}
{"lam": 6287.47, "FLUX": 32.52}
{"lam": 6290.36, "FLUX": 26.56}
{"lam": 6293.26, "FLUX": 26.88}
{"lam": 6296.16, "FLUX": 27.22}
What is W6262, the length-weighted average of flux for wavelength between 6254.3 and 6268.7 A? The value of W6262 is 25.1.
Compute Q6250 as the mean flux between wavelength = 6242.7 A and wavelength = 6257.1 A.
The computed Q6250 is 23.1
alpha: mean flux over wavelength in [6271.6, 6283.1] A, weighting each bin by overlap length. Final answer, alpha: 26.3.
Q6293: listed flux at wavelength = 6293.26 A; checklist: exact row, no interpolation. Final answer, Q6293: 26.88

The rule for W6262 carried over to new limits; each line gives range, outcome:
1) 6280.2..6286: 28.1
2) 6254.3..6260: 23.4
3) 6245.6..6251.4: 23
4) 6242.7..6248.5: 22.8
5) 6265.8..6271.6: 26.2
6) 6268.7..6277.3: 25.6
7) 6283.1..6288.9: 30.4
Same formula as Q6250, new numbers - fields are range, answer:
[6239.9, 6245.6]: 21.2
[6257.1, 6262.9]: 23.3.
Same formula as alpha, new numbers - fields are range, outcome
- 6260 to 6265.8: 26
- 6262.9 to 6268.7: 27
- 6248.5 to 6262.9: 23.3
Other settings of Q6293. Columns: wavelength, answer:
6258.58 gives 22.03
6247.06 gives 23.41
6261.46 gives 24.59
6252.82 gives 22.55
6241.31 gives 20.13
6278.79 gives 26.6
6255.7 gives 24.71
